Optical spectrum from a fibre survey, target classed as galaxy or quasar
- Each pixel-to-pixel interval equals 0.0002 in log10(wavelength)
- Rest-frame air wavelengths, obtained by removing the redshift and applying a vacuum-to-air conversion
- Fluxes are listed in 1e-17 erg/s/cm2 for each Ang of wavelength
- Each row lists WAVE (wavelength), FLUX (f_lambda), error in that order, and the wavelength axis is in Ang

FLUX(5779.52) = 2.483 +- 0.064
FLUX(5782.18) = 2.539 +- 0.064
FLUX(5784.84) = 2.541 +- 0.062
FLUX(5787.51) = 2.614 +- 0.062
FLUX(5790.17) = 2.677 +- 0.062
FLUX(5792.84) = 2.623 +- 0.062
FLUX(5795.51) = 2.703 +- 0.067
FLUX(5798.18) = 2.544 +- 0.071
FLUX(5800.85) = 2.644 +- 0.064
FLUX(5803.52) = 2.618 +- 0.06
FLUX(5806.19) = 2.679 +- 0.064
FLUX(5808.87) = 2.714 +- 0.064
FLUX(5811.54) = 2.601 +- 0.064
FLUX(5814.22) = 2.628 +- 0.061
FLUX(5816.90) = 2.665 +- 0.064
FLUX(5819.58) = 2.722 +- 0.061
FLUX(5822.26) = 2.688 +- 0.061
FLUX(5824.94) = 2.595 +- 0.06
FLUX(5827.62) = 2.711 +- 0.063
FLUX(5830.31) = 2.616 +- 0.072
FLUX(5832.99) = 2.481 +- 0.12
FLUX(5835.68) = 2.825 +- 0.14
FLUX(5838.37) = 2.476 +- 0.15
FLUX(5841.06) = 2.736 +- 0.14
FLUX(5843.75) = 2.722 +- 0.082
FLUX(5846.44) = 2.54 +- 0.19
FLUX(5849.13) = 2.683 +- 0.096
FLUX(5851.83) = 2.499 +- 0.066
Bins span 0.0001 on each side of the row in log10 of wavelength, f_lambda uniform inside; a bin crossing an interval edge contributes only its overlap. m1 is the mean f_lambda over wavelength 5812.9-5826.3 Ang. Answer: 2.66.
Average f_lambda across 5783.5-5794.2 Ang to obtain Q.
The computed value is 2.61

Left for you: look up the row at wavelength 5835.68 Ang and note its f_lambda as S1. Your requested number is 2.825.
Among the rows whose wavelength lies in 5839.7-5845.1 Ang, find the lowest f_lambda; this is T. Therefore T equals 2.722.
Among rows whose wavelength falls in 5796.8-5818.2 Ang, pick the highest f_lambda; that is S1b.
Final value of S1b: 2.714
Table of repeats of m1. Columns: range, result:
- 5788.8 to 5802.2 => 2.64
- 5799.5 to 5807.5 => 2.65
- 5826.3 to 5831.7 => 2.66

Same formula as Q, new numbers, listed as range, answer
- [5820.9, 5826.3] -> 2.64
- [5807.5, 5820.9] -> 2.66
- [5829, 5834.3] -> 2.55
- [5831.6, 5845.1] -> 2.65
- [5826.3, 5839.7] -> 2.62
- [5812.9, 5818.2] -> 2.65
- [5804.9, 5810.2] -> 2.69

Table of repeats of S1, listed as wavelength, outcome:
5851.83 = 2.499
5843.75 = 2.722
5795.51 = 2.703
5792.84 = 2.623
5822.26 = 2.688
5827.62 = 2.711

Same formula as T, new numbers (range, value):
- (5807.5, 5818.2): 2.601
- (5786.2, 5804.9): 2.544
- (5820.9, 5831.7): 2.595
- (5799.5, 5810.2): 2.618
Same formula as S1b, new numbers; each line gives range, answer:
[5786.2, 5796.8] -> 2.703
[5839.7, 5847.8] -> 2.736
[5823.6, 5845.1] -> 2.825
